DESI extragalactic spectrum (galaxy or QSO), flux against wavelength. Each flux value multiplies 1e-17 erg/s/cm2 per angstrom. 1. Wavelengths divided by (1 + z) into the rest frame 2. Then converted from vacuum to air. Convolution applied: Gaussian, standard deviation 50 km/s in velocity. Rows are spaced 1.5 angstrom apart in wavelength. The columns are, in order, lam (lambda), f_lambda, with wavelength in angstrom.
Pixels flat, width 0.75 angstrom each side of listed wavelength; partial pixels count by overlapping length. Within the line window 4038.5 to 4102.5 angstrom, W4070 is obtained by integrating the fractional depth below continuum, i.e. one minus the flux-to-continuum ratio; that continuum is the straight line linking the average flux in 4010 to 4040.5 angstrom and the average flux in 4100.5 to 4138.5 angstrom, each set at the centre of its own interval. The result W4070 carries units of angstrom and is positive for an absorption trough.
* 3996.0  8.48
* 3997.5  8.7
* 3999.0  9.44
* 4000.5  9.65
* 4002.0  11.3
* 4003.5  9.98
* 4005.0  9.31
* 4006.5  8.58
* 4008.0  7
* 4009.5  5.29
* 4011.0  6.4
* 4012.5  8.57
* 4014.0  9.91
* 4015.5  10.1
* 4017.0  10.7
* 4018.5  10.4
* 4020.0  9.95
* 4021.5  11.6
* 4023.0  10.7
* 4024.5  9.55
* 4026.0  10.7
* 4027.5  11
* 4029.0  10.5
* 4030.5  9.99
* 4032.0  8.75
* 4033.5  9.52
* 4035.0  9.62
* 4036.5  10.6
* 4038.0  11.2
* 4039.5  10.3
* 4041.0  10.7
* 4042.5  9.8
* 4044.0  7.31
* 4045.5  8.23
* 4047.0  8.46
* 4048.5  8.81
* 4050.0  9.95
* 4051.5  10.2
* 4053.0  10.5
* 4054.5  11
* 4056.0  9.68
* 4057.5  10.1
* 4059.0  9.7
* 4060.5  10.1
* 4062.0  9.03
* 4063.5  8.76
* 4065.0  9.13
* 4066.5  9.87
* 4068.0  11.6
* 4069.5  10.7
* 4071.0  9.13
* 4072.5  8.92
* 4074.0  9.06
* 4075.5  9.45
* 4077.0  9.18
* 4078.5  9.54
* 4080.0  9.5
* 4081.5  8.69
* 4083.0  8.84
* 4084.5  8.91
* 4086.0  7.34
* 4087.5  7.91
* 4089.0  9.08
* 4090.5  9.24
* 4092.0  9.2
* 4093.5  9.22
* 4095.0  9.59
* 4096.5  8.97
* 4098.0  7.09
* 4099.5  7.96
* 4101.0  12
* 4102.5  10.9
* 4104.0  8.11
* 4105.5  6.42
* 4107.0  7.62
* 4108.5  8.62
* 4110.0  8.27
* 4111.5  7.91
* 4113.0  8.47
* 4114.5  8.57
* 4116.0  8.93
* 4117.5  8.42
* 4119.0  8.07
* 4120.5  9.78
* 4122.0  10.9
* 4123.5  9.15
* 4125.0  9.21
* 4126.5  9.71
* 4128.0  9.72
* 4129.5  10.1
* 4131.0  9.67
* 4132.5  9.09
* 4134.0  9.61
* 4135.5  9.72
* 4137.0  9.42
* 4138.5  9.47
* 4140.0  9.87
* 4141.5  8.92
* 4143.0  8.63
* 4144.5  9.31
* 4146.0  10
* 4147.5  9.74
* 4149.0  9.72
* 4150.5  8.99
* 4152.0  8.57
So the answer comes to 1.3 angstrom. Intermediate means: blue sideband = 9.97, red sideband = 9.12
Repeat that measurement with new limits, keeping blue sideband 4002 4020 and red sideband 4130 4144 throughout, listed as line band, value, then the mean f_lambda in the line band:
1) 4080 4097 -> 0.7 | 8.85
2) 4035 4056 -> -1.7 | 9.77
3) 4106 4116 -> 1.1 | 8.25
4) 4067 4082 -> -0.7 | 9.6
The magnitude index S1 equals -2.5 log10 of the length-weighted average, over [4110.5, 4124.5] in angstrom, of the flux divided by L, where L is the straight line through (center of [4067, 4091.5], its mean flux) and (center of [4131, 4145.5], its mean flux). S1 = 0.05 mag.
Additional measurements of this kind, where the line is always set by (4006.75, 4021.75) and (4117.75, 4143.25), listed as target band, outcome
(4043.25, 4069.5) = -0.06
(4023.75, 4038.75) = -0.13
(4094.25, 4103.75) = 0.00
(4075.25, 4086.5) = 0.03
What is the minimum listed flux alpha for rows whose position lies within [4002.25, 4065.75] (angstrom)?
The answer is 5.29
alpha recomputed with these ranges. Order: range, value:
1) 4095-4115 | 6.42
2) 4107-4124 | 7.62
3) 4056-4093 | 7.34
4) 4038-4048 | 7.31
